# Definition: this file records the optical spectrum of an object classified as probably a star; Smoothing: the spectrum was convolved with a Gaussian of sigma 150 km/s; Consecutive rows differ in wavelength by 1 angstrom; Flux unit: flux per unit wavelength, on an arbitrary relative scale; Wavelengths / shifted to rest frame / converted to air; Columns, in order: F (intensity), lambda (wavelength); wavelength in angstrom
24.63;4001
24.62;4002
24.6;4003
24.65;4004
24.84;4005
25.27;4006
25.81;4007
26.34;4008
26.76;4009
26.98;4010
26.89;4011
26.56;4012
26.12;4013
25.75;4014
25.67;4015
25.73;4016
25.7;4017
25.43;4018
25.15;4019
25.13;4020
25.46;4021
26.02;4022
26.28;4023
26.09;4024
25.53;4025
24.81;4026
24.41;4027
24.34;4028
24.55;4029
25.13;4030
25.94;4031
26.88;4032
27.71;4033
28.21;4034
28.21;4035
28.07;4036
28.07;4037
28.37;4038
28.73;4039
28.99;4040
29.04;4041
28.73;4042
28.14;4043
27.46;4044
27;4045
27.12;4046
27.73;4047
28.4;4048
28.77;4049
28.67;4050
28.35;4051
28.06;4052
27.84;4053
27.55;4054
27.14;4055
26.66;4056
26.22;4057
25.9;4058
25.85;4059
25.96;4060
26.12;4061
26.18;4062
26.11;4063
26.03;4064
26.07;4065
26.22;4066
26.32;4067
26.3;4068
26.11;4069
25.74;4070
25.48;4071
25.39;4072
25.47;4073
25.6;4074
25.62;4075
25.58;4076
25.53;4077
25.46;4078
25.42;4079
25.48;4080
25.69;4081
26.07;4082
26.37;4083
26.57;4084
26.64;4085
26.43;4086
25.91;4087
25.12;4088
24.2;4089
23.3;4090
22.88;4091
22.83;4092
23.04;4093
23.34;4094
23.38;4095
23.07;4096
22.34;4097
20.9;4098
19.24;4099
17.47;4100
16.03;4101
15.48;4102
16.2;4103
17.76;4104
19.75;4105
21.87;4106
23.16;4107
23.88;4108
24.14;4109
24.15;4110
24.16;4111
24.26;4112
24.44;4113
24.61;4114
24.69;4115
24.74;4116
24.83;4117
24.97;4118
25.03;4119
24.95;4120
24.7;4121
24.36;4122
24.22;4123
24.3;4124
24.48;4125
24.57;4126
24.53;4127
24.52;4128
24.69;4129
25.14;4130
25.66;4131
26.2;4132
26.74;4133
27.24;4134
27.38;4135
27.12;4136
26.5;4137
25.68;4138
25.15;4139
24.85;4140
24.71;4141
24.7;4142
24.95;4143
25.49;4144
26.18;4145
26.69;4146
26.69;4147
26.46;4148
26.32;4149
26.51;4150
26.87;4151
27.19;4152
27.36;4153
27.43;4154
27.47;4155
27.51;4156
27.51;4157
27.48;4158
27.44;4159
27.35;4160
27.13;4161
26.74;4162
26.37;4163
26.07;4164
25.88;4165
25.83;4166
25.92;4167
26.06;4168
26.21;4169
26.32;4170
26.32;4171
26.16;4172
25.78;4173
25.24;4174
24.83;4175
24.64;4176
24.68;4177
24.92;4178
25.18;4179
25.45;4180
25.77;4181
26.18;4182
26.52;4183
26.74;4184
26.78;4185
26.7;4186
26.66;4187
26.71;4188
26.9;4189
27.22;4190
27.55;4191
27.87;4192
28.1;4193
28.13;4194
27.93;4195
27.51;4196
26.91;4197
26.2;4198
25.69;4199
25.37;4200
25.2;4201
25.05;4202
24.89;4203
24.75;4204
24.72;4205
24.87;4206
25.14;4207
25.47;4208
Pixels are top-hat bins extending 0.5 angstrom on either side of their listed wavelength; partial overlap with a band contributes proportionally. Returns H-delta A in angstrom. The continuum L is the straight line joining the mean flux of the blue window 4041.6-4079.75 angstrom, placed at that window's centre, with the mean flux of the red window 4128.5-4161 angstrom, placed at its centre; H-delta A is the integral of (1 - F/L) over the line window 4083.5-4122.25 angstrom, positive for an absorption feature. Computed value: 5.2 angstrom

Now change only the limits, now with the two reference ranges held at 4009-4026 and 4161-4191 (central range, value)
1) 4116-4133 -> 0.7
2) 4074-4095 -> 0.7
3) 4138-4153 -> 0.0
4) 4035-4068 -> -1.8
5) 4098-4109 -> 2.8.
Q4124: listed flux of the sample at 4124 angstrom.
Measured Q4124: 24.3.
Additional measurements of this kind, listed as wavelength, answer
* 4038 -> 28.37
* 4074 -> 25.6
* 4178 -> 24.92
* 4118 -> 24.97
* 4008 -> 26.34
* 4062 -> 26.18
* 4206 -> 24.87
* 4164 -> 26.07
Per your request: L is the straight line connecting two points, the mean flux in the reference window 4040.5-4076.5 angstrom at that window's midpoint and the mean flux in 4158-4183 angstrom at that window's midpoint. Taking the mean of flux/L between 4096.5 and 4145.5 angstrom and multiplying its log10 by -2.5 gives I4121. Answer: 0.11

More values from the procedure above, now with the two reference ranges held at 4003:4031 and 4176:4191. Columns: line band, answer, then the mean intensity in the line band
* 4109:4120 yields 0.06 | 24.6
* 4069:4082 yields 0.01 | 25.6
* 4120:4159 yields 0.00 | 25.9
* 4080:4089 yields -0.01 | 26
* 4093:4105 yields 0.30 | 19.7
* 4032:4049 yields -0.10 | 28.1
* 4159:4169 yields -0.01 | 26.4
